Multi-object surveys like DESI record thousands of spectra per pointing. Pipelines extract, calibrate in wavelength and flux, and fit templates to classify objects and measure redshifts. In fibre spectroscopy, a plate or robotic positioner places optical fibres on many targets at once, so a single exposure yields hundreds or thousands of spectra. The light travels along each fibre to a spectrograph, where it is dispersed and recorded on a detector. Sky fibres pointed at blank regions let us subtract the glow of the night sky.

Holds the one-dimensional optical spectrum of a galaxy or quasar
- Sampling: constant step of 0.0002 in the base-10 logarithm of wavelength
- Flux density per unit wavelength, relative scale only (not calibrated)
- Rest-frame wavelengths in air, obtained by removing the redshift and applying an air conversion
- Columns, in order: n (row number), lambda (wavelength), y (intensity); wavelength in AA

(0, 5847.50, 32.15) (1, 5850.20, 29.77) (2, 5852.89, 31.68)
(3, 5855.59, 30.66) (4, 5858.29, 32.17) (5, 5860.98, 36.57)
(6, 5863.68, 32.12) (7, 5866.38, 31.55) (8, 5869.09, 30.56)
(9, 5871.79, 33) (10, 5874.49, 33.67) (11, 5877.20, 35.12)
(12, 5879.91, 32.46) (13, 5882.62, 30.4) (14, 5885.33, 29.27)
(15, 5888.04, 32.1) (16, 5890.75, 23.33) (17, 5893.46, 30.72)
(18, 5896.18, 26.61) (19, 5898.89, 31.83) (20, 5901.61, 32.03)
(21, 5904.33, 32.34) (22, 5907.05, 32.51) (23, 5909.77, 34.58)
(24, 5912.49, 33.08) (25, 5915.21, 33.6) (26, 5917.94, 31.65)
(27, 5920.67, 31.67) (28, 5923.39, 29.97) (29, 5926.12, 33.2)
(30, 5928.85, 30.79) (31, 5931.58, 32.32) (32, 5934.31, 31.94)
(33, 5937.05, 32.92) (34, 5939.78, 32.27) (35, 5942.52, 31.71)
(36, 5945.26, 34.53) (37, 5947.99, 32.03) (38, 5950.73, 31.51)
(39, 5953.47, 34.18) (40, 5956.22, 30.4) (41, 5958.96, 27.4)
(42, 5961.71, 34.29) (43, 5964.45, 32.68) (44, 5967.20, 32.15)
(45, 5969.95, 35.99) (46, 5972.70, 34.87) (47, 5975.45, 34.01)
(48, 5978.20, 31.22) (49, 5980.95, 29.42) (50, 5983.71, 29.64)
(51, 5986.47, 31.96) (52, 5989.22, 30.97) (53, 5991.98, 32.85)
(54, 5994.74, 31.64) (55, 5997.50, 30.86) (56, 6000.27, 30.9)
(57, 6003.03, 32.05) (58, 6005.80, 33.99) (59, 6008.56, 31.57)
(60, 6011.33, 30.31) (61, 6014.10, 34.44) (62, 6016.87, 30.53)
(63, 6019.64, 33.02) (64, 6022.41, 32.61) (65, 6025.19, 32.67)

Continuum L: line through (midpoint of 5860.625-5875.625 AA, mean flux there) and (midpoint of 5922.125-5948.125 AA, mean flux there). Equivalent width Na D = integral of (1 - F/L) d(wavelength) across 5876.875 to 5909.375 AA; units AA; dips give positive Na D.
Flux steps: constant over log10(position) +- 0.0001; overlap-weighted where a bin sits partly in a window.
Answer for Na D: 1.8 AA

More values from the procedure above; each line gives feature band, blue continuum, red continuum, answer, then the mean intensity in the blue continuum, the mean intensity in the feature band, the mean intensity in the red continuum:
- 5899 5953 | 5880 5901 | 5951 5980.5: -2.5 AA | 29.5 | 32.4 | 32.6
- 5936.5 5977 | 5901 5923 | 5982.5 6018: -0.7 AA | 32.6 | 32.7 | 31.7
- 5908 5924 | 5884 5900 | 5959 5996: -1.4 AA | 28.9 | 32.6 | 32.3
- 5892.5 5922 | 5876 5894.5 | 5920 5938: -0.7 AA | 30.4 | 31.9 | 31.8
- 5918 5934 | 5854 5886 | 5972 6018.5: 0.2 AA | 32.3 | 31.6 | 31.8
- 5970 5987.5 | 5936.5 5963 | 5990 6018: -0.1 AA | 32.1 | 32.2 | 31.9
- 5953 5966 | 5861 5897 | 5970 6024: 0.0 AA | 31.1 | 31.6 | 32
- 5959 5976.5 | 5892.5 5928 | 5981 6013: -1.1 AA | 31.8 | 33.5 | 31.5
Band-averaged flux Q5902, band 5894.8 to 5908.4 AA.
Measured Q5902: 31.1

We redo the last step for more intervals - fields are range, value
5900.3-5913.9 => 32.9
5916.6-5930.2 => 31.5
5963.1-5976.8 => 33.9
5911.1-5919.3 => 32.8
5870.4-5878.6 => 33.9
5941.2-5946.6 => 33.1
